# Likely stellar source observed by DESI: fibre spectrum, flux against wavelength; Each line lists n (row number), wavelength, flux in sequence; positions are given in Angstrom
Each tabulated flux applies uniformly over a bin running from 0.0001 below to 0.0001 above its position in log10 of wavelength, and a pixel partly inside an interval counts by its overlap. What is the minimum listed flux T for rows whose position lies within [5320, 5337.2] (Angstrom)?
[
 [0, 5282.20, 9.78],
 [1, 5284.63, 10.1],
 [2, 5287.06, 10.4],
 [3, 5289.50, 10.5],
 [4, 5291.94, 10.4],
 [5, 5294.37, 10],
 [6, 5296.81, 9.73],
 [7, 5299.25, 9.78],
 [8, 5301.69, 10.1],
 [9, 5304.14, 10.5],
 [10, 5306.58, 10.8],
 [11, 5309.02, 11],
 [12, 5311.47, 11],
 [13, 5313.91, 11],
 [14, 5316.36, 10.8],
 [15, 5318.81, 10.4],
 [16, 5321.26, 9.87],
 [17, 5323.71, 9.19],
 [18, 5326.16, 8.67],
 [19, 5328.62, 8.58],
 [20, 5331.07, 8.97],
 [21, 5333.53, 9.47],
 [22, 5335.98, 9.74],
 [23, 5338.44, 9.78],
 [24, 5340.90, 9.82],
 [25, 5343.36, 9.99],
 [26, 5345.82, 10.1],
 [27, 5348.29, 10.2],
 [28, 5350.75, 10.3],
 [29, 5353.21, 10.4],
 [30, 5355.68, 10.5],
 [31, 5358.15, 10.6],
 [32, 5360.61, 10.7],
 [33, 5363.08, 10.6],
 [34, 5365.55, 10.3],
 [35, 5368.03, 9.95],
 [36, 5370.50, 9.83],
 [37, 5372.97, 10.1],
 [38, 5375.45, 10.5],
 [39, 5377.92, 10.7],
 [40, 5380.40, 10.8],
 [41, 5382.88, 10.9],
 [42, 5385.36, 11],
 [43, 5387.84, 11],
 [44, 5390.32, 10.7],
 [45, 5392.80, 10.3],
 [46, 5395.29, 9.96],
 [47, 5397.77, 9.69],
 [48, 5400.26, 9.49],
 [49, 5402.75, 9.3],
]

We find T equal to 8.58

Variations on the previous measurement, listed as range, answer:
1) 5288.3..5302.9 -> 9.73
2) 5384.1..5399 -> 9.69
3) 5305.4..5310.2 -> 10.8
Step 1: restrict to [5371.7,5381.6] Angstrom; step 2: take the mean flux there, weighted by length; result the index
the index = 10.5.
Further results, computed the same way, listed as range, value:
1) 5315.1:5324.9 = 10.1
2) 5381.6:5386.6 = 10.9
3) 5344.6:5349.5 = 10.1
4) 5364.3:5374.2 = 10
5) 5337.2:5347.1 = 9.91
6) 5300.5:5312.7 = 10.7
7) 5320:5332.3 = 9.06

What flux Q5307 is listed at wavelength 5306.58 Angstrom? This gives 10.8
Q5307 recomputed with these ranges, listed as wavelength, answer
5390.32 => 10.7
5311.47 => 11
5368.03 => 9.95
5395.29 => 9.96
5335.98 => 9.74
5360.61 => 10.7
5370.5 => 9.83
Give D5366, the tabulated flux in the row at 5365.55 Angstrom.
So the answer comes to 10.3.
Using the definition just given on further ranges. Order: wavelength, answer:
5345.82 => 10.1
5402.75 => 9.3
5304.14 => 10.5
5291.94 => 10.4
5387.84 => 11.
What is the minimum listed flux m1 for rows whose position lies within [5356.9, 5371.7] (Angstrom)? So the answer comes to 9.83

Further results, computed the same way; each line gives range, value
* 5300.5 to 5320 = 10.1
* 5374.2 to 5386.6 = 10.5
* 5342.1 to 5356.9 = 9.99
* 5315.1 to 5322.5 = 9.87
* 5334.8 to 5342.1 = 9.74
